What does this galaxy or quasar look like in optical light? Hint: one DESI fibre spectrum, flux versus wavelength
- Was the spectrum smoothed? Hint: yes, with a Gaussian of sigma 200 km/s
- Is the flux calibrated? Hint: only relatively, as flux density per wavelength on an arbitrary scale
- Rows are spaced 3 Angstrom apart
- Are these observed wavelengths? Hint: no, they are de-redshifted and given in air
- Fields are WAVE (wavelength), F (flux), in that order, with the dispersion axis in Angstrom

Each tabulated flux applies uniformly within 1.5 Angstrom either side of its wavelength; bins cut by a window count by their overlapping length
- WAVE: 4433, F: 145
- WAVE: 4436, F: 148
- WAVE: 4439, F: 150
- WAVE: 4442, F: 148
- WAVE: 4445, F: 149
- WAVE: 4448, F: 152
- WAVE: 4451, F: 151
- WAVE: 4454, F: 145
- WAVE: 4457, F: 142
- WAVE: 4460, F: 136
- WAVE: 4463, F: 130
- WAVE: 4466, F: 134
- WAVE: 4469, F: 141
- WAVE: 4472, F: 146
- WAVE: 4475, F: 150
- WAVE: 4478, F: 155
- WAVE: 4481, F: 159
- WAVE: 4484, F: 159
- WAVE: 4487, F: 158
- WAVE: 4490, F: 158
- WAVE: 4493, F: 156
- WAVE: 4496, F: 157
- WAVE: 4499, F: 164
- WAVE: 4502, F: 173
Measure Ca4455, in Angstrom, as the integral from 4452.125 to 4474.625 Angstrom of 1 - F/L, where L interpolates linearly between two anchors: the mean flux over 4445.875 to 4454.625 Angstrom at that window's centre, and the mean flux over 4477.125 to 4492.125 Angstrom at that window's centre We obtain 1.9 Angstrom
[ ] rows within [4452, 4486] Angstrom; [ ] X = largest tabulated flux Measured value 159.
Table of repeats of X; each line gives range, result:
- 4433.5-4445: 150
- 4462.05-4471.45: 141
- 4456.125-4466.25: 142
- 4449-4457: 151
